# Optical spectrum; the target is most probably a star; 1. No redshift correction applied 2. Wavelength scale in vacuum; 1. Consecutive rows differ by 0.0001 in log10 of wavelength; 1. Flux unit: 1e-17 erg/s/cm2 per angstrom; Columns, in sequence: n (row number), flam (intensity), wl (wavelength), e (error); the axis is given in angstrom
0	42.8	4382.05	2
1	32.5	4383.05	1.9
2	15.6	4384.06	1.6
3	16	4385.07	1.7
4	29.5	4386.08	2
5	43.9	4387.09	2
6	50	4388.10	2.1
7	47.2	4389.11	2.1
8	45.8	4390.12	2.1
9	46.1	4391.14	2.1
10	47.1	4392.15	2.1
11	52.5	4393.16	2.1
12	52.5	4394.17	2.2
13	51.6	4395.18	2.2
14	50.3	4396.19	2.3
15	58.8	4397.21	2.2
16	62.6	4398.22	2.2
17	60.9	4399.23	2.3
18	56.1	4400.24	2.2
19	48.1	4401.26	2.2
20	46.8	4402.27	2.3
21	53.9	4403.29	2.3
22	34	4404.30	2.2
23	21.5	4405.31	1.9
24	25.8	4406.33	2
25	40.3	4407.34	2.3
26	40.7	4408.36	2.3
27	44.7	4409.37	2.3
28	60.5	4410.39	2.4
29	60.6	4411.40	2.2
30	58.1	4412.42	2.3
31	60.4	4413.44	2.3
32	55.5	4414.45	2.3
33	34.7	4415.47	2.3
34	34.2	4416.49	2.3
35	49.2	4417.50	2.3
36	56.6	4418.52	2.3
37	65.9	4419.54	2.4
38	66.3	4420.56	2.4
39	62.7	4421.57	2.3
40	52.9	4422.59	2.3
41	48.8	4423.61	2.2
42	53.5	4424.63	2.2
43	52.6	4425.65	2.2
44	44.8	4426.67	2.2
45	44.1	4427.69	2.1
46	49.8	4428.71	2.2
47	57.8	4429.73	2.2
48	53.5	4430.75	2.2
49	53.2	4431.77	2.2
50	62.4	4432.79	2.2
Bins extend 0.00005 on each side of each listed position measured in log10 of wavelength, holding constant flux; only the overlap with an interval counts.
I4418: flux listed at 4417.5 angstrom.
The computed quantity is 49.2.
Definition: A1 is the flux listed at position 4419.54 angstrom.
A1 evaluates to 65.9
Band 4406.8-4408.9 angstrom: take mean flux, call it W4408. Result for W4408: 40.4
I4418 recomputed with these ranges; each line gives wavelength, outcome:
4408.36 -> 40.7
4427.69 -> 44.1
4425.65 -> 52.6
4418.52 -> 56.6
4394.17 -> 52.5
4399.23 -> 60.9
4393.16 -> 52.5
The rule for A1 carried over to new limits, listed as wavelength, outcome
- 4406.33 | 25.8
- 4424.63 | 53.5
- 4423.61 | 48.8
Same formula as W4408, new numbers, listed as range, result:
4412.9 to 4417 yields 46.3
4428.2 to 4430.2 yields 53.7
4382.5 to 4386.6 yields 23.8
